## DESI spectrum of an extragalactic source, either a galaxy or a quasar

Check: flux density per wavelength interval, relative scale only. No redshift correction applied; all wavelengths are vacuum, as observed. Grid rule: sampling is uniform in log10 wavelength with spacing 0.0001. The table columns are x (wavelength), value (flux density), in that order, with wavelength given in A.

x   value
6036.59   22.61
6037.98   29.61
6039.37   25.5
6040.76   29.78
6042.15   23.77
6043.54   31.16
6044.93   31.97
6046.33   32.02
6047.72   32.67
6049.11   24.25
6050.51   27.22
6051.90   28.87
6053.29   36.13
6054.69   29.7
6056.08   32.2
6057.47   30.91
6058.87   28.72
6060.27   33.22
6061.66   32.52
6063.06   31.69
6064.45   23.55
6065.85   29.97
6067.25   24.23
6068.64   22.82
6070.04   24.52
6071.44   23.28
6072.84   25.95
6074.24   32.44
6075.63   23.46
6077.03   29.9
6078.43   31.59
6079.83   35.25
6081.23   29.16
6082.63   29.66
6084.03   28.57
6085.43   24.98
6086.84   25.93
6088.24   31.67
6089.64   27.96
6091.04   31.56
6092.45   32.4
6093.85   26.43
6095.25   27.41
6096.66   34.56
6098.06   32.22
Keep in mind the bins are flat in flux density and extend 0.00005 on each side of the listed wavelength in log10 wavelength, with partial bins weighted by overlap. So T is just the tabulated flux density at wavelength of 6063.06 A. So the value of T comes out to 31.69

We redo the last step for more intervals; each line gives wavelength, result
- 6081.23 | 29.16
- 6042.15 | 23.77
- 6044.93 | 31.97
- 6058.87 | 28.72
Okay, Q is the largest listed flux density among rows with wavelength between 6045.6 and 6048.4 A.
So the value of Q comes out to 32.67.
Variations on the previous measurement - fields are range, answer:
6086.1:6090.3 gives 31.67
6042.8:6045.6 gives 31.97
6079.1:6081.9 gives 35.25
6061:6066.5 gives 32.52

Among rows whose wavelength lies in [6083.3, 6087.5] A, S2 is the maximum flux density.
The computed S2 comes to 28.57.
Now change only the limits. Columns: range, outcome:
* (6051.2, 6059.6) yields 36.13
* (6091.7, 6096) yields 32.4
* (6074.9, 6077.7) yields 29.9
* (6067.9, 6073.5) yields 25.95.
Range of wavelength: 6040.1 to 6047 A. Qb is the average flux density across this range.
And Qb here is 29.7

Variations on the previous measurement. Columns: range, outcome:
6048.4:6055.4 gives 29.3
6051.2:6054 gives 32.5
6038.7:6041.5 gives 27.6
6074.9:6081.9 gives 29.9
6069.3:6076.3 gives 25.9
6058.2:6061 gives 31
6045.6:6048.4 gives 32.3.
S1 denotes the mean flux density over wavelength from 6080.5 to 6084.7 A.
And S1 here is 29.2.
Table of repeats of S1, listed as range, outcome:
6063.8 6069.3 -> 25.2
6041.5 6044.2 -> 27.5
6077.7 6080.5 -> 33.4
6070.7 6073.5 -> 24.6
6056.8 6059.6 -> 29.7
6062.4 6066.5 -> 28.4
